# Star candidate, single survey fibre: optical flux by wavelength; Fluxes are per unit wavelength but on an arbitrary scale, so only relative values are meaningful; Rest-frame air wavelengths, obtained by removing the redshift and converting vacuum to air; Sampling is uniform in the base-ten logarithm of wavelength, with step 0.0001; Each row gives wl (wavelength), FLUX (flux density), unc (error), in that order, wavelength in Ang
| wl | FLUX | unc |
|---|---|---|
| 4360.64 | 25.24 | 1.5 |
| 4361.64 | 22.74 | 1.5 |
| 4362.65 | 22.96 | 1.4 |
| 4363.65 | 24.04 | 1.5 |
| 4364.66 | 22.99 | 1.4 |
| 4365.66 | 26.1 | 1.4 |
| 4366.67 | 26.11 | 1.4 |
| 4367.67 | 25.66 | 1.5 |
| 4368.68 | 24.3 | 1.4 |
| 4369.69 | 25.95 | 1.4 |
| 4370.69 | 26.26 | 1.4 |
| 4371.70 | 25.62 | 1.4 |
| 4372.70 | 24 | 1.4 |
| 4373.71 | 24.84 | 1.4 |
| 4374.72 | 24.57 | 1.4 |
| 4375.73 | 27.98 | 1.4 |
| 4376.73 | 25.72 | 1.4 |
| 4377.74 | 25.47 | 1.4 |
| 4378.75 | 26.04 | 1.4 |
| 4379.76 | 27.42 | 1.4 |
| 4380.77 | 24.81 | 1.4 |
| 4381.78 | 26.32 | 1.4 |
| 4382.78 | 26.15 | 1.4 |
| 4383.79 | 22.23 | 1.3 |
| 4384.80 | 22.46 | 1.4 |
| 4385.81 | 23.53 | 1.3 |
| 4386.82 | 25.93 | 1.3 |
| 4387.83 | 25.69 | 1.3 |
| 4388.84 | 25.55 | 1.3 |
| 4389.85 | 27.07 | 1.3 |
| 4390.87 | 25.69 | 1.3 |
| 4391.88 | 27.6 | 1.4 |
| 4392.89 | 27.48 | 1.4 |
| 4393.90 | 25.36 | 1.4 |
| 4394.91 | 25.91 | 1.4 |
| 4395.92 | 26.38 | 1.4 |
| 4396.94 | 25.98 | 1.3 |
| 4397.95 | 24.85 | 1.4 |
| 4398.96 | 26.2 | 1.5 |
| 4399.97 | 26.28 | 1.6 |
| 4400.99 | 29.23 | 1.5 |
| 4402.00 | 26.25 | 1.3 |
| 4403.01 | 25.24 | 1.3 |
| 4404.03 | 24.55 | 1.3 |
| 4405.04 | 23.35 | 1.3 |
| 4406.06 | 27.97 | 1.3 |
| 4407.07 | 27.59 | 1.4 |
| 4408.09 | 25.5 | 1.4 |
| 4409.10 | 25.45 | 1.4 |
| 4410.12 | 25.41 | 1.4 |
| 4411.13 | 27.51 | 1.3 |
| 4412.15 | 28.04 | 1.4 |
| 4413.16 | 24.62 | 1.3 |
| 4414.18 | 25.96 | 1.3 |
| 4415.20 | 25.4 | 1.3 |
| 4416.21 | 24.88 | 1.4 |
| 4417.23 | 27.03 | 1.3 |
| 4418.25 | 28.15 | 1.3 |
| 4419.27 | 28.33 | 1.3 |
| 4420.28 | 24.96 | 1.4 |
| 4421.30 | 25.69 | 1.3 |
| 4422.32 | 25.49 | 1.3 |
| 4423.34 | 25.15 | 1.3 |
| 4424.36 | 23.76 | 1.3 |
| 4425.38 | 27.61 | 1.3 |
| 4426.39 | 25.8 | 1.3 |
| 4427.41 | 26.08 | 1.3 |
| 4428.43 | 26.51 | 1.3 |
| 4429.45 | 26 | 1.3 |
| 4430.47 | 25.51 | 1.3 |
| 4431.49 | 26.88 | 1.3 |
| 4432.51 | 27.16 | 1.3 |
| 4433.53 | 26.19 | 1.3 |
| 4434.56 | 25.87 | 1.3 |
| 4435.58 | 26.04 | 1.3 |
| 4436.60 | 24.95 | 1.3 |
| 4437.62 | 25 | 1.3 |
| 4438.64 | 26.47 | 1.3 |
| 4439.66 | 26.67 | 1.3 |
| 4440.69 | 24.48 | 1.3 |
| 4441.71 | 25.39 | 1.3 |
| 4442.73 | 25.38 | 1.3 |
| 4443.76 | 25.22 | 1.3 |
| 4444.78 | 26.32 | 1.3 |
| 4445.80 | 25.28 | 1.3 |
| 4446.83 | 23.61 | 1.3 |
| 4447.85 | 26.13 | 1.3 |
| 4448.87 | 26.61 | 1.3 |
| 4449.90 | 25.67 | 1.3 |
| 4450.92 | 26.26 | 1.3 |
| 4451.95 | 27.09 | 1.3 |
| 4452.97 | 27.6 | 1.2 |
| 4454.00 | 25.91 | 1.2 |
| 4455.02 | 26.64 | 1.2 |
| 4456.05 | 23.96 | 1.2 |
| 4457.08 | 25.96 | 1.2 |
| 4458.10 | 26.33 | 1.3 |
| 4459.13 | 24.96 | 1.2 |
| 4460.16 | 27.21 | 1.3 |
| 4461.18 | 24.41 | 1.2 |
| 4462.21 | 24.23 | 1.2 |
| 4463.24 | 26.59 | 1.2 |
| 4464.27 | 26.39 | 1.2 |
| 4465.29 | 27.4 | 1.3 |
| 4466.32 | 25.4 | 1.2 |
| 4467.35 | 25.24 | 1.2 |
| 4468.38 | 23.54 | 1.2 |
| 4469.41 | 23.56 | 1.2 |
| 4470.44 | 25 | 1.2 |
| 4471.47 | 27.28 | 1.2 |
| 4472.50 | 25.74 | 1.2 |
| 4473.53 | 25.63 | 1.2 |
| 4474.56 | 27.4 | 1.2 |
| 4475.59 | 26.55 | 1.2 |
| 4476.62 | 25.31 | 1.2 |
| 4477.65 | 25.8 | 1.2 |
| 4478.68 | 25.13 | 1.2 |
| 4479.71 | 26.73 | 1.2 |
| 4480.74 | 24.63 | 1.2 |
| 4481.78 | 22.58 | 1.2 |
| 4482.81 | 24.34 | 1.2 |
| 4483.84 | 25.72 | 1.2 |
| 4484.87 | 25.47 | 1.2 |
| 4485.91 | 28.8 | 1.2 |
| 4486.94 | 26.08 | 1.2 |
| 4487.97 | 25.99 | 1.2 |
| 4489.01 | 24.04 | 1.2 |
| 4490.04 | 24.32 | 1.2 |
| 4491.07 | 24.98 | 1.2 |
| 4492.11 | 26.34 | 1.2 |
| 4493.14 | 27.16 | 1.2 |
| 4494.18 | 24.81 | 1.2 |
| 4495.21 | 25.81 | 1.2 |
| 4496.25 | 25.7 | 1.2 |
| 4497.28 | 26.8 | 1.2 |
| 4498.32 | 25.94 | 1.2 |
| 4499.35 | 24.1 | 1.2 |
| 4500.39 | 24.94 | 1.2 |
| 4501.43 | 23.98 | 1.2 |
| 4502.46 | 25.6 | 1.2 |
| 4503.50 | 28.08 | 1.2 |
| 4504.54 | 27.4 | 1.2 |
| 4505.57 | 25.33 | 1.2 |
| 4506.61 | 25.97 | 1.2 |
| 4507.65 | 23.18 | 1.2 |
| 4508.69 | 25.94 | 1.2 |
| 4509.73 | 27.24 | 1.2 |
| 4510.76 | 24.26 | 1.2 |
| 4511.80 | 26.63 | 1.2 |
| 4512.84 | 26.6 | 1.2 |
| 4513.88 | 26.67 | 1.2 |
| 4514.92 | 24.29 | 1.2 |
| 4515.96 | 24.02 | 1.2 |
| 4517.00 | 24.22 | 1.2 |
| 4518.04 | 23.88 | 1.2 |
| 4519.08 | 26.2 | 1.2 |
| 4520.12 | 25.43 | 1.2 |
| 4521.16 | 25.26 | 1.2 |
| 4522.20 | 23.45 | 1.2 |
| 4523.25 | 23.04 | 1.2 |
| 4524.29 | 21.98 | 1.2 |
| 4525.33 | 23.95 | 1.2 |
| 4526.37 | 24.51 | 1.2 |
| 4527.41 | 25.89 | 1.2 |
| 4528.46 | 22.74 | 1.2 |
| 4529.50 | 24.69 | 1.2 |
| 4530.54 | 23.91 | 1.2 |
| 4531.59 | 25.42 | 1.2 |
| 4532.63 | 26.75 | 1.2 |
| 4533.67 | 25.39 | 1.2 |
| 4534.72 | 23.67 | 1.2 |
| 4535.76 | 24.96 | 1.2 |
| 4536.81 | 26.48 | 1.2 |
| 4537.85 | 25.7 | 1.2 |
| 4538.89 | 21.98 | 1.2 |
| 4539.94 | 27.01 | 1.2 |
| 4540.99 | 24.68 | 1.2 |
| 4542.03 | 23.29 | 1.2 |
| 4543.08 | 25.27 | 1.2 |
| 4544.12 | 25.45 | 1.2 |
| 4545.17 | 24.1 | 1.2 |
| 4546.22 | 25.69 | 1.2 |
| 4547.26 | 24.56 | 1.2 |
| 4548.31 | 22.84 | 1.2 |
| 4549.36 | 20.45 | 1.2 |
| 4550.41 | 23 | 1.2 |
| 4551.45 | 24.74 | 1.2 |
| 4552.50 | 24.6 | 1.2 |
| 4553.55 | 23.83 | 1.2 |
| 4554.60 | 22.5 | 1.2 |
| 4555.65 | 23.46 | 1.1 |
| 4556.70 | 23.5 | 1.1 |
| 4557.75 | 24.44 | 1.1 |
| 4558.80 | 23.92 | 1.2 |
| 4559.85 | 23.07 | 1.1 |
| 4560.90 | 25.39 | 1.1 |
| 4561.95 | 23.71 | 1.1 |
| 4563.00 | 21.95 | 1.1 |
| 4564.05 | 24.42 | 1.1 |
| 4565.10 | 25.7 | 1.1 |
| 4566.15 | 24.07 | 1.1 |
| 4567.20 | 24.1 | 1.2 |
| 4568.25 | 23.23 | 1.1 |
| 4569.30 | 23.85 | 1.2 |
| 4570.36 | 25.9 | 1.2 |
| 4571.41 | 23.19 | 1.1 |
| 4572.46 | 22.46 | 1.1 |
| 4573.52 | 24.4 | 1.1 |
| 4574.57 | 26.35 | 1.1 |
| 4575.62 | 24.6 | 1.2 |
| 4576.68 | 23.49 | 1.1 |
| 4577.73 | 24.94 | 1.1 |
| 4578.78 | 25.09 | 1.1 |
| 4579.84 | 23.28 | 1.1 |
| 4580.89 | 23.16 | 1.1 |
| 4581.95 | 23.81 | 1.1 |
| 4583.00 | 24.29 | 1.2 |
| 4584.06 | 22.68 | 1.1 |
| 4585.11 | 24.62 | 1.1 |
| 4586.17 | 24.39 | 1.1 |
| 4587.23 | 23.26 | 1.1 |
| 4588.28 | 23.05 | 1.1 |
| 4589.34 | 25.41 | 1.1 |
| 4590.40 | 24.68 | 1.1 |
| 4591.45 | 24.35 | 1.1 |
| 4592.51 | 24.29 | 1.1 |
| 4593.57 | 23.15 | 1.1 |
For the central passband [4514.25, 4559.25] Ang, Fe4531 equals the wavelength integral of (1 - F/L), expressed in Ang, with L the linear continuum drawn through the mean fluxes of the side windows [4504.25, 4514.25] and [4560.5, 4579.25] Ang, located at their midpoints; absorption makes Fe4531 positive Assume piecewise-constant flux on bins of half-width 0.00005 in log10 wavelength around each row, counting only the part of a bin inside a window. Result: 1.5 Ang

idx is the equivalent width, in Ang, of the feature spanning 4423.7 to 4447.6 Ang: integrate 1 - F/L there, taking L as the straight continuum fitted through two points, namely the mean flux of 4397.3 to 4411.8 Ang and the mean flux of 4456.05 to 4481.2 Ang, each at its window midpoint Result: 0.1 Ang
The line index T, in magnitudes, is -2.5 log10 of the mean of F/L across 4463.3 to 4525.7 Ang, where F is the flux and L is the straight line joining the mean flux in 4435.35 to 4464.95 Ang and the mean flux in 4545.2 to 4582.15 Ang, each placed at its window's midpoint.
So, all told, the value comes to -0.01 mag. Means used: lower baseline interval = 25.8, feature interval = 25.4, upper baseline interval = 23.9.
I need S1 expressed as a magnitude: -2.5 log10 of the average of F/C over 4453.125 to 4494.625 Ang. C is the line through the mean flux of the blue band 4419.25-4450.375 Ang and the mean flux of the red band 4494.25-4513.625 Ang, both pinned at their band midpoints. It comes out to 0.01 mag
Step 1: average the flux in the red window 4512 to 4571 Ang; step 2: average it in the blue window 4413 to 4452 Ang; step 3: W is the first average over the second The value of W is 0.94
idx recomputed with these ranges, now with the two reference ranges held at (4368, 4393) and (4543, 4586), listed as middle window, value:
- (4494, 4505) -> -0.6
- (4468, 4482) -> -0.4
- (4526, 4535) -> -0.2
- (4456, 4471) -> -0.3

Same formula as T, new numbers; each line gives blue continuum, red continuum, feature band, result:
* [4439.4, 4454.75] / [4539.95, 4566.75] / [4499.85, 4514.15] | -0.04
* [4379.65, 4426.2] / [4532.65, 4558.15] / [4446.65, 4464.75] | -0.03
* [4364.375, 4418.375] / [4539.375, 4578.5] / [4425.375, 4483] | -0.02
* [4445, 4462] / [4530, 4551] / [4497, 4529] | 0.00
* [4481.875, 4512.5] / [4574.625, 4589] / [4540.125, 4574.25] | 0.02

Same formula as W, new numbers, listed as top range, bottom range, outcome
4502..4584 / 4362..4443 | 0.95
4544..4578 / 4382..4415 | 0.93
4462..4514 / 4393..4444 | 0.99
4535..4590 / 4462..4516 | 0.94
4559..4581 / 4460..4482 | 0.94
